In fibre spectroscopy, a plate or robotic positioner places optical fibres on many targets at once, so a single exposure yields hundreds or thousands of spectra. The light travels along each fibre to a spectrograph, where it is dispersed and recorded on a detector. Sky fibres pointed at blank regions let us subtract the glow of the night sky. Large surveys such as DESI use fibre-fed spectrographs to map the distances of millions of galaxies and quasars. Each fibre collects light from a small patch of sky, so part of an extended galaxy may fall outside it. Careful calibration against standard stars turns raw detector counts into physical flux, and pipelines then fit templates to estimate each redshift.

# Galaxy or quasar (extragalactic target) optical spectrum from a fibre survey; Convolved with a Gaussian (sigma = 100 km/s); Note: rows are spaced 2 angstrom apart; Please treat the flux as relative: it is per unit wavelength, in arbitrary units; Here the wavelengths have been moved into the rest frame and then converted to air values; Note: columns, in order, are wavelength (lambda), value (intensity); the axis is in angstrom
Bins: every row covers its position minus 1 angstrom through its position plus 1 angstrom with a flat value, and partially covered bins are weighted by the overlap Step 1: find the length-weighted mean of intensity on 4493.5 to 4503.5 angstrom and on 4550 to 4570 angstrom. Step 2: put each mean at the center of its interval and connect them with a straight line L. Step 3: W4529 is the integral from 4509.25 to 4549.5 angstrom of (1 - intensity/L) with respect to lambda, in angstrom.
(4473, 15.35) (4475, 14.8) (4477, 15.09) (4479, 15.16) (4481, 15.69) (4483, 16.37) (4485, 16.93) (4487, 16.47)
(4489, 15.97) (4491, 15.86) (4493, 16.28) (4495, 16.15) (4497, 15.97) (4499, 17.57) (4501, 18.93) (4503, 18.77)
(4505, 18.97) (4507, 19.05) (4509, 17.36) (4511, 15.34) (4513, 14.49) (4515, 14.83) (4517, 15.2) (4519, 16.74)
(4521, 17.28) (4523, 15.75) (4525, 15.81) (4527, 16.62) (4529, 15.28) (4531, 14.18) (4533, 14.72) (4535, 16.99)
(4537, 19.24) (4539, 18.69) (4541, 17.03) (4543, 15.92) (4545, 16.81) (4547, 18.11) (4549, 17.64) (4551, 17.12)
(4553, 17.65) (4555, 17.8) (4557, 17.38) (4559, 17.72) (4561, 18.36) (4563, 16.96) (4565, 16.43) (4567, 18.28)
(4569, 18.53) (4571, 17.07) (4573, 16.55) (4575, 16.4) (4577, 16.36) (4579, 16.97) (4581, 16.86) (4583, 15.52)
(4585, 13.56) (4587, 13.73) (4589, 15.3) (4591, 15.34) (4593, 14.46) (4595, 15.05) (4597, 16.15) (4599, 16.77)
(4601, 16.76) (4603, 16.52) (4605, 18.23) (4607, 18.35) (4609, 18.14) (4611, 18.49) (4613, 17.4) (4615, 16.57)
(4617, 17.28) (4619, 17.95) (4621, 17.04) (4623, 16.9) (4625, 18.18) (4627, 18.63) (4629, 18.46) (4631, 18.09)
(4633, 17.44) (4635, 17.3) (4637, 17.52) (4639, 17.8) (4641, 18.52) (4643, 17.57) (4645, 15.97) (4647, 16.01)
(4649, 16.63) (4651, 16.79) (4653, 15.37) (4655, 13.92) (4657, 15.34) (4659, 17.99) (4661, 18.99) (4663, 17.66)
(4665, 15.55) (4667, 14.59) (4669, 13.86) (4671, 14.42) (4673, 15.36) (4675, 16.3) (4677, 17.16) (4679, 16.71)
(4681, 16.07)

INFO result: 2.66 angstrom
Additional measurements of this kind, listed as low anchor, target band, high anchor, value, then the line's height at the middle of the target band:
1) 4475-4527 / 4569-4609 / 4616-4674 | 1.1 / 16.7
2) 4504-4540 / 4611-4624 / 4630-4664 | -0.3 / 16.9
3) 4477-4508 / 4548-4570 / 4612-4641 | -0.5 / 17.3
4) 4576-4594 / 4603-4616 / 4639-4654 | -1.5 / 15.9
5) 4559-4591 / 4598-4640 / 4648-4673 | -3.7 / 16.2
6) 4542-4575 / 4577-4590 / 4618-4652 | 1.5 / 17.4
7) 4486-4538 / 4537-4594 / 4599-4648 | 0.7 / 17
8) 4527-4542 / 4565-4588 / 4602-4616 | 1.1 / 17.2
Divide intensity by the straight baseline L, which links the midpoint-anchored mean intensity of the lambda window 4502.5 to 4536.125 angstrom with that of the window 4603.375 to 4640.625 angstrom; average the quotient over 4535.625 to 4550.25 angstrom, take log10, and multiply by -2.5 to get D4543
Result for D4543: -0.06 mag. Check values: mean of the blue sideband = 16.3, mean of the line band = 17.6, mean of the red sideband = 17.8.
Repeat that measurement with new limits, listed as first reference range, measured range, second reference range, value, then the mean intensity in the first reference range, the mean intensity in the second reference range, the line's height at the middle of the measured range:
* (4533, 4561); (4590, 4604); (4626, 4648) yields 0.11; 17.5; 17.6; 17.5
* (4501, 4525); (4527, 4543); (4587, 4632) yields 0.02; 16.8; 17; 16.8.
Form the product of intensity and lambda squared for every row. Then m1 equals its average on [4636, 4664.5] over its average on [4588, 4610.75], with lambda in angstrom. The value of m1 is 1.04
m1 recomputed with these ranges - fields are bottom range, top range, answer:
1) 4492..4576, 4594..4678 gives 1.04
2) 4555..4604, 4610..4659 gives 1.07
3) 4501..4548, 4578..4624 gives 1.02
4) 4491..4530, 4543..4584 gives 1.06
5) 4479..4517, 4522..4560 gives 1.03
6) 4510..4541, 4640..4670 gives 1.07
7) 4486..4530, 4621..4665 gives 1.10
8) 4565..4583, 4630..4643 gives 1.07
